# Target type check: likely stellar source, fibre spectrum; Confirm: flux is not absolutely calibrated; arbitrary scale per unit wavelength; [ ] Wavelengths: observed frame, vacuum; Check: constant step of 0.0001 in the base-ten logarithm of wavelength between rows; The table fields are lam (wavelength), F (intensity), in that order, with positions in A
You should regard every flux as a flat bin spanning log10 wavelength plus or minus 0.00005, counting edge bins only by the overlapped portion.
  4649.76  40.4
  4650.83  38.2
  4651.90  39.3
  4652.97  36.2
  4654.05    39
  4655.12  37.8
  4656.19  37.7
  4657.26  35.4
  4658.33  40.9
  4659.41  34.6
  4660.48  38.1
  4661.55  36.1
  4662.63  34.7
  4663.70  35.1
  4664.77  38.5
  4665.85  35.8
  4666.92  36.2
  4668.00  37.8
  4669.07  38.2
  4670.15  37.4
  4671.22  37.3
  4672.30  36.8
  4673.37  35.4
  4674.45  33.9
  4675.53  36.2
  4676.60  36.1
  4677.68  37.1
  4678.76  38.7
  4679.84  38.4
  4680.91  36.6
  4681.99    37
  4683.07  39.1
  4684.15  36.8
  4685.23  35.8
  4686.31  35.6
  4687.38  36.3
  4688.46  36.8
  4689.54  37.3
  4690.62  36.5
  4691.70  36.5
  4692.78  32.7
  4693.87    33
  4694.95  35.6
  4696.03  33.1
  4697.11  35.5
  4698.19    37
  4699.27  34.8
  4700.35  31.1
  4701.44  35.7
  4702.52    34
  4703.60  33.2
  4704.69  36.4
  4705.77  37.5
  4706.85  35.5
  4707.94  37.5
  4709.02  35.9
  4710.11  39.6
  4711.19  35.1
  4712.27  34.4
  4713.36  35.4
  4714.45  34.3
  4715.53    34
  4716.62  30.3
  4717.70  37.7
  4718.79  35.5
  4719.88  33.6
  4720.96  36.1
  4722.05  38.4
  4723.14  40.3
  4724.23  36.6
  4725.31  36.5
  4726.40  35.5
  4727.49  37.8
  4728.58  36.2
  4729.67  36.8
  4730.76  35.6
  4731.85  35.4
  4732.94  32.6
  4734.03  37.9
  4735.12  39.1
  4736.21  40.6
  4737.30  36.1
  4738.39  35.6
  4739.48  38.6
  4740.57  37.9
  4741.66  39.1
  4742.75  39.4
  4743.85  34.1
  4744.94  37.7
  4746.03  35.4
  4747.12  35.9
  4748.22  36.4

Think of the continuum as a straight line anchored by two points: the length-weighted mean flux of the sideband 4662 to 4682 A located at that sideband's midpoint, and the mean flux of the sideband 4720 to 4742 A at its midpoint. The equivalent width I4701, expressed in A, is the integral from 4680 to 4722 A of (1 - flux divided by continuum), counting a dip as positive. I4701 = 1.5 A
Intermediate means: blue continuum 36.7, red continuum 37.1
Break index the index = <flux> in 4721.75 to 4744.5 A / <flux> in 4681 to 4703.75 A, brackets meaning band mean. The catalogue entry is 1.05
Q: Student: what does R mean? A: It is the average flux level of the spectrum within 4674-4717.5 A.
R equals 35.7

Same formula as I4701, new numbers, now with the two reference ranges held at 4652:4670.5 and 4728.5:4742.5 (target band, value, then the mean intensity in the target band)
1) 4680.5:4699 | 0.58 A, 35.9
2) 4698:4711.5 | 0.54 A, 35.6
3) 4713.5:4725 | 0.44 A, 35.7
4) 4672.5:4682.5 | 0.13 A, 36.6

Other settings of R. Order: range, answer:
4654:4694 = 36.7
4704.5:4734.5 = 36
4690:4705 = 34.6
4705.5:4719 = 35.6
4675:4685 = 37.3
